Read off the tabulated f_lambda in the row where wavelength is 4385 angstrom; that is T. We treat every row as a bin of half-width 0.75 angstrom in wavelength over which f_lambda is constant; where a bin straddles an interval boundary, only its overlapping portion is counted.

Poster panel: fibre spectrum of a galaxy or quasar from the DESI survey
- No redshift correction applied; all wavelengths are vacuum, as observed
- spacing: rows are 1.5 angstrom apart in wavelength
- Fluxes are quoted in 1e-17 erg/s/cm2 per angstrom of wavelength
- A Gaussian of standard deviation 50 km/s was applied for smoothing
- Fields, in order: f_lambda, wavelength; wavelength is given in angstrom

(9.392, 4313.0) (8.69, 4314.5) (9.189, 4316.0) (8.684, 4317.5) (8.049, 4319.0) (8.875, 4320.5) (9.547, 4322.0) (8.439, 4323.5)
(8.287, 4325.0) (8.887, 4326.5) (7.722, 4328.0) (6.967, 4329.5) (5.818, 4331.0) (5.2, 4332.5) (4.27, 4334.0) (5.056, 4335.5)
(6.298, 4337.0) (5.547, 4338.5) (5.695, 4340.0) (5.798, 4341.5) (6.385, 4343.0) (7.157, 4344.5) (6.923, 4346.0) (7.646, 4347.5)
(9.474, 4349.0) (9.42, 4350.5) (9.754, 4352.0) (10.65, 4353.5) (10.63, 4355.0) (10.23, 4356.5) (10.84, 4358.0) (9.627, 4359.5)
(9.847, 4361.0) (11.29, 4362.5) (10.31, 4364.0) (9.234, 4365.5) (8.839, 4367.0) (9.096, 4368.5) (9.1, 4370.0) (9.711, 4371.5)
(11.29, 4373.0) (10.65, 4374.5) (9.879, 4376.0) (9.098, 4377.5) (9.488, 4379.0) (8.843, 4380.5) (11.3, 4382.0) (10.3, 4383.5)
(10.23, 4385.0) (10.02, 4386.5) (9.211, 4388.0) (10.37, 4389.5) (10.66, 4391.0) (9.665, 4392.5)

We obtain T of 10.23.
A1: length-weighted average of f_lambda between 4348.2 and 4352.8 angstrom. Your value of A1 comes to 9.54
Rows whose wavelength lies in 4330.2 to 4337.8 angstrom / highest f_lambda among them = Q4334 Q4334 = 6.298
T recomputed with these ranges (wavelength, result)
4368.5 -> 9.096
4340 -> 5.695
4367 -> 8.839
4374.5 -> 10.65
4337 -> 6.298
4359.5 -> 9.627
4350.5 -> 9.42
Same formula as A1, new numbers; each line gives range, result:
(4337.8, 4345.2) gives 6.11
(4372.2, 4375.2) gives 11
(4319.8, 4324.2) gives 8.96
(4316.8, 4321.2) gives 8.53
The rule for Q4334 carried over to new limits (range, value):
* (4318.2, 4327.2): 9.547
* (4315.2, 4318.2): 9.189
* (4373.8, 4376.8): 10.65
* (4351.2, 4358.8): 10.84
